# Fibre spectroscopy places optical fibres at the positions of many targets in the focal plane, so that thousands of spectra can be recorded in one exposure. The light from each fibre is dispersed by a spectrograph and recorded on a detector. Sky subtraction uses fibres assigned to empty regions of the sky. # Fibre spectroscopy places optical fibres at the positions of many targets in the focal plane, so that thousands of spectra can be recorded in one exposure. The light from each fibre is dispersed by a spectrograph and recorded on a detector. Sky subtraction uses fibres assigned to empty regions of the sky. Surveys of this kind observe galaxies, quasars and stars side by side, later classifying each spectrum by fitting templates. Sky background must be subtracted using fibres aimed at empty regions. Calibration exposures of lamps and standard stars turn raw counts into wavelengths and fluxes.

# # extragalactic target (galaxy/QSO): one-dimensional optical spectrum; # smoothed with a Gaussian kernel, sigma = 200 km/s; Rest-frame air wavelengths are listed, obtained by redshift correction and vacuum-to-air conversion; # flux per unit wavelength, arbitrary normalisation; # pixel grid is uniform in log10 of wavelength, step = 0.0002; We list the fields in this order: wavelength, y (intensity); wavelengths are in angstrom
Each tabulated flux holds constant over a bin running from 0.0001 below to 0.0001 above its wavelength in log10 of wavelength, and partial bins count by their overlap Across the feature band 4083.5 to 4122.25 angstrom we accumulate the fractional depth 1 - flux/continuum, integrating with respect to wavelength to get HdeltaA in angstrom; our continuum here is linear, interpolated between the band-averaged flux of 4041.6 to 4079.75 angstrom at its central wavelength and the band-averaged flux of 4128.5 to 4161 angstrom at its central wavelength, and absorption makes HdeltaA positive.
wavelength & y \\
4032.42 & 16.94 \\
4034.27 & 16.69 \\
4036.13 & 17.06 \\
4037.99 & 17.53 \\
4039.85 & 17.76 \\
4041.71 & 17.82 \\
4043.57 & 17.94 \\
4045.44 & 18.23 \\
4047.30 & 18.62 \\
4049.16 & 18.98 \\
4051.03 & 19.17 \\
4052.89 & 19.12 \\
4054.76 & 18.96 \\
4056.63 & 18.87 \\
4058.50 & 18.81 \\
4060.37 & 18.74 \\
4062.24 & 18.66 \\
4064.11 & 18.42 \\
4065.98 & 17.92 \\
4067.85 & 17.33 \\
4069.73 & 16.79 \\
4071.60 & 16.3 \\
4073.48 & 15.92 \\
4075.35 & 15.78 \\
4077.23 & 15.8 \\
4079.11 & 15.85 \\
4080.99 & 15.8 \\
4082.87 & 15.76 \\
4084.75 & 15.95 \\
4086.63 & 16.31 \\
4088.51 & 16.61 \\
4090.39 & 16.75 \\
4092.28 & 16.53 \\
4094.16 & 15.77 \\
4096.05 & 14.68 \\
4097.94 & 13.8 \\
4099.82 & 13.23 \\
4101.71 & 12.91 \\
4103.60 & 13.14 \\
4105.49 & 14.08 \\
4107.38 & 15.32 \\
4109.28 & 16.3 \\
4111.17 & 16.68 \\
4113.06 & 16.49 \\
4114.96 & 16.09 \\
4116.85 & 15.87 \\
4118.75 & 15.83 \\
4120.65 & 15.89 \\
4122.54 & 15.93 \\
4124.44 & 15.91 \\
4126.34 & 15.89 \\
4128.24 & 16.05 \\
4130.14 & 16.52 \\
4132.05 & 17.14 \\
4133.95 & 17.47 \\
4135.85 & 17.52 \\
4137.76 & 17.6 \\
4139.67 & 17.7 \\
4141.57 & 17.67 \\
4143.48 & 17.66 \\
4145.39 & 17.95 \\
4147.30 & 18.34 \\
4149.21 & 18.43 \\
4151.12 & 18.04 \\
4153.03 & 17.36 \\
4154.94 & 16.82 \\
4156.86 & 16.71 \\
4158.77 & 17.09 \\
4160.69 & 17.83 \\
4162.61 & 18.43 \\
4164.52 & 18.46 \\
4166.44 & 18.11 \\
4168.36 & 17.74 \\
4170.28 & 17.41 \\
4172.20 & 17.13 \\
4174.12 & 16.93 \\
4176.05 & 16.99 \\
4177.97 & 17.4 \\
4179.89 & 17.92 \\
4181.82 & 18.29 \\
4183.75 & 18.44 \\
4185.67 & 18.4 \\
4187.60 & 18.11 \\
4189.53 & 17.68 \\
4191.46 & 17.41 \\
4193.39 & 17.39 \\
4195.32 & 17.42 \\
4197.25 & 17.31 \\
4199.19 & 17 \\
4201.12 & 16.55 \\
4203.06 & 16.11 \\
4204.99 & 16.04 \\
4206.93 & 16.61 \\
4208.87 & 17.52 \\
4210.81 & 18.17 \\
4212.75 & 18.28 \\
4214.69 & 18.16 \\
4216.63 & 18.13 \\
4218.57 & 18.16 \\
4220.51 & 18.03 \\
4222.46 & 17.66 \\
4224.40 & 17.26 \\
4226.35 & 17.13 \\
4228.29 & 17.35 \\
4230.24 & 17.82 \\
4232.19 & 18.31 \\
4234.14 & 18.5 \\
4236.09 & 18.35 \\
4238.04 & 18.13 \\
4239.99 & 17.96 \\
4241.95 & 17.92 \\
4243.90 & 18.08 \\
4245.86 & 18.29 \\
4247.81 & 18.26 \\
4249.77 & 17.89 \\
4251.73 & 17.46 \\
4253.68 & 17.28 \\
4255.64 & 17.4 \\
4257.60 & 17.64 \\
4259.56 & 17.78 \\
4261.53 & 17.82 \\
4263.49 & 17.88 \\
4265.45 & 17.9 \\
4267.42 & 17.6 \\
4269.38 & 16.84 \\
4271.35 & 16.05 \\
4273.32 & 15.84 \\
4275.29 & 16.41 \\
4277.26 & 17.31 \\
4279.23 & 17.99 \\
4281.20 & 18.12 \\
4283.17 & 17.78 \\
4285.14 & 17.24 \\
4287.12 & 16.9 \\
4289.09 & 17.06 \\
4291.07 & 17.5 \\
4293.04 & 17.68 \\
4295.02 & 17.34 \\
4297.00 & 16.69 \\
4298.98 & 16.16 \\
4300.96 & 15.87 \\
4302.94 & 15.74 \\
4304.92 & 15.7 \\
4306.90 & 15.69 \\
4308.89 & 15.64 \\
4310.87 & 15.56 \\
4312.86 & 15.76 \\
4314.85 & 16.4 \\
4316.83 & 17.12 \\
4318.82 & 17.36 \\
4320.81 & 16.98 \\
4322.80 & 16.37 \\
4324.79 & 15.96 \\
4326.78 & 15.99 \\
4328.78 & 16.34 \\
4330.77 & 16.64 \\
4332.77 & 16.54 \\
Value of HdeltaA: 4.9 angstrom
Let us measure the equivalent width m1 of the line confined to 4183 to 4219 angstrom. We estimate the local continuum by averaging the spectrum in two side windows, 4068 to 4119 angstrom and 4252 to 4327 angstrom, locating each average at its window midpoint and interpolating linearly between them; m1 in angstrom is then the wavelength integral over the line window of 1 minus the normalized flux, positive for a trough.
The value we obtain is -2.7 angstrom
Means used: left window 15.6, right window 16.9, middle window 17.5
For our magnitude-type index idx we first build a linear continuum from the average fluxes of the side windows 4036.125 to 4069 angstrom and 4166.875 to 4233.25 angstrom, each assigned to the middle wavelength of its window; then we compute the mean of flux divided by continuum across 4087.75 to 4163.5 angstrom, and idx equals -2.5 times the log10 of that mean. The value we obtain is 0.10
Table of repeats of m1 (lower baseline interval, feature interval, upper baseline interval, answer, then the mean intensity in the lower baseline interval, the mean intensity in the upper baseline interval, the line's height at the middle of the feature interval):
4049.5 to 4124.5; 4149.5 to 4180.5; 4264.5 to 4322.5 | -1.9 angstrom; 16.4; 16.8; 16.5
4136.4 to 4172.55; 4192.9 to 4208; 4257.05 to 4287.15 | 0.7 angstrom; 17.7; 17.3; 17.6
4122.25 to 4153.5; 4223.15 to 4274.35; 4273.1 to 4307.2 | -2.0 angstrom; 17.3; 16.9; 17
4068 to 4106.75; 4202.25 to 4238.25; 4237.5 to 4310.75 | -2.1 angstrom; 15.4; 17.2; 16.7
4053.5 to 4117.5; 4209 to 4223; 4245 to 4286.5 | -0.8 angstrom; 16.3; 17.5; 17.1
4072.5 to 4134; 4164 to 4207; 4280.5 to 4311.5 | -3.6 angstrom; 15.7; 16.7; 16.1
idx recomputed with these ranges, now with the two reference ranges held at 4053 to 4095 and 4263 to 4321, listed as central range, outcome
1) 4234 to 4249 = -0.08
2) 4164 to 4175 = -0.04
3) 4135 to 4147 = -0.05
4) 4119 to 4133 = 0.05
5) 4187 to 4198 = -0.04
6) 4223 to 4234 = -0.05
